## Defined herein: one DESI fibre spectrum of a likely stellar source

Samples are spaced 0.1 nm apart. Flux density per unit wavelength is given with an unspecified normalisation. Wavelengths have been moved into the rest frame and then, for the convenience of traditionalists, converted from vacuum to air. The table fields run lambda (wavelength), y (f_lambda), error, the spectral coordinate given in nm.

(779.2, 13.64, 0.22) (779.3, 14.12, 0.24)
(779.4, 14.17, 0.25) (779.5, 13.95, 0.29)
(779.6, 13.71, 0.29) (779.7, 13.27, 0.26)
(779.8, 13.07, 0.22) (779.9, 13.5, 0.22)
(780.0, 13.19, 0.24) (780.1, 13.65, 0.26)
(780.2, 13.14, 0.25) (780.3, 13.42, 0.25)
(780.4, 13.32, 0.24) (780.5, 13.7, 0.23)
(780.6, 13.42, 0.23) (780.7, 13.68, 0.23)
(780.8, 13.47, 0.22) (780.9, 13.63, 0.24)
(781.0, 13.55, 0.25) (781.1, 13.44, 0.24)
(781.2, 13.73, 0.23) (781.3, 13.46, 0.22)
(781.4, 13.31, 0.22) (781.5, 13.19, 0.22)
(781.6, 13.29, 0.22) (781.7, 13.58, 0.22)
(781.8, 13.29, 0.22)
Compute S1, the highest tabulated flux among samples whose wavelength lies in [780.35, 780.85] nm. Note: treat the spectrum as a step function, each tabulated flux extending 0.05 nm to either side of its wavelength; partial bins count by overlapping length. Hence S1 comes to 13.7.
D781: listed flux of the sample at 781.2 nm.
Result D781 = 13.73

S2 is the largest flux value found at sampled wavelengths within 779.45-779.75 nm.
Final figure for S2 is 13.95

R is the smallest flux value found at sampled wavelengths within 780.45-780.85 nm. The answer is 13.42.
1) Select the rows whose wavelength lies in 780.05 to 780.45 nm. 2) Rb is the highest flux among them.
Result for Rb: 13.65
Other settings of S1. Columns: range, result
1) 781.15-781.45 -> 13.73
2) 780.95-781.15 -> 13.55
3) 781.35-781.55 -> 13.31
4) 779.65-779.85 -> 13.27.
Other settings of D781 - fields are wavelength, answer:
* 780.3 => 13.42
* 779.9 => 13.5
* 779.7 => 13.27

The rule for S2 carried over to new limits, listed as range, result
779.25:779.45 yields 14.17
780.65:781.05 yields 13.68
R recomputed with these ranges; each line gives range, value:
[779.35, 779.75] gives 13.27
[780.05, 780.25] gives 13.14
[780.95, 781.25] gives 13.44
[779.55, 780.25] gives 13.07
